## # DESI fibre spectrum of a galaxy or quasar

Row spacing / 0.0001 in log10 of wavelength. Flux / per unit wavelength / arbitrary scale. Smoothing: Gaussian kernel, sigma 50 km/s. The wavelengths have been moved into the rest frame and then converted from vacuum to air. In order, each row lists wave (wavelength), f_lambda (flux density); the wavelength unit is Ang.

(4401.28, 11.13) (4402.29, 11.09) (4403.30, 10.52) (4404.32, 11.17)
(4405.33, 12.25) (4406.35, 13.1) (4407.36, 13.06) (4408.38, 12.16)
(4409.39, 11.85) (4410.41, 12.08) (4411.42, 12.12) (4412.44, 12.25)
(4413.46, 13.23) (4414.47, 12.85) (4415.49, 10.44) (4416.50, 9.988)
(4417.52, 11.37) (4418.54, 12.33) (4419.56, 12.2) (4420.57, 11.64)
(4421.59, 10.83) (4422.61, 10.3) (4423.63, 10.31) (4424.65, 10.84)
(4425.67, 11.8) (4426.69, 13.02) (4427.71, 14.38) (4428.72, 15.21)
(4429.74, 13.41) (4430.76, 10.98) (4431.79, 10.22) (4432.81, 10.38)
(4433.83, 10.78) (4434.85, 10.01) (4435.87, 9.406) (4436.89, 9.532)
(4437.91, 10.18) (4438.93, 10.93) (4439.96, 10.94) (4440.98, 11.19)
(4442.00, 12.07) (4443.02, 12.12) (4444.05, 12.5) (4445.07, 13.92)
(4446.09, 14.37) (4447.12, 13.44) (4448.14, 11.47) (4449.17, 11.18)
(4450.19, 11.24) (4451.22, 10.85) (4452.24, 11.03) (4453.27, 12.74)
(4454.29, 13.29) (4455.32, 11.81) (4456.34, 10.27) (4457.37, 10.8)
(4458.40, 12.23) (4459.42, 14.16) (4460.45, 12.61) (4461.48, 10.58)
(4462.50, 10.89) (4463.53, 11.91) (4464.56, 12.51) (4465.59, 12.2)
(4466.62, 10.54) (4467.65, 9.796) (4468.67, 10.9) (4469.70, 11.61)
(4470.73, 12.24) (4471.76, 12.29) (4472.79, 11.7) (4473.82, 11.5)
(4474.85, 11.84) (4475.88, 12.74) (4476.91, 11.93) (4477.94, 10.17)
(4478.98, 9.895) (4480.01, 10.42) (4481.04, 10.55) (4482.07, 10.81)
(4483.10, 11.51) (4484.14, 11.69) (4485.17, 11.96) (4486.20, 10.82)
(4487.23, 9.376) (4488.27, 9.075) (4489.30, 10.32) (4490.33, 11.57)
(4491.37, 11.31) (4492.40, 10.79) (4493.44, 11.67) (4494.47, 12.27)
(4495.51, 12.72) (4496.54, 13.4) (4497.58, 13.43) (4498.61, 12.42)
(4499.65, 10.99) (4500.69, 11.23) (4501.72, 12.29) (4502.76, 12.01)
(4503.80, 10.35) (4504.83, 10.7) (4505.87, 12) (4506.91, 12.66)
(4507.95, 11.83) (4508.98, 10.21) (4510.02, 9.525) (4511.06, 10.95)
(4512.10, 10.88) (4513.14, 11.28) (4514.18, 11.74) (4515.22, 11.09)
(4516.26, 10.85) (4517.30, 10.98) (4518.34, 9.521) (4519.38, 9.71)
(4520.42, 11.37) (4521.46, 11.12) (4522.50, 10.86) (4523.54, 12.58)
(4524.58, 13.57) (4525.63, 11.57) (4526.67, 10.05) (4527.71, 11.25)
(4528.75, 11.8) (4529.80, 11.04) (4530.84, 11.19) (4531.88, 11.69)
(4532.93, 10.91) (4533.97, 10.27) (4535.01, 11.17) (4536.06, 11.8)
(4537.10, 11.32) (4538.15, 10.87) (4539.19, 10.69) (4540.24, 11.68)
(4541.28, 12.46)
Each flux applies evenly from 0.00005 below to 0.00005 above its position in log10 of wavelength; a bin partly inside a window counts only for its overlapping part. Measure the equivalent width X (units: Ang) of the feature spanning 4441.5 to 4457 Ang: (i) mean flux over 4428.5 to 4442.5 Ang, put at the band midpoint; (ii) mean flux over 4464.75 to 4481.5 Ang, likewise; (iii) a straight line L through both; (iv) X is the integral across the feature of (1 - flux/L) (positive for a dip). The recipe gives -1.4 Ang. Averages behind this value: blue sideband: 11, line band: 12.1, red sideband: 11.3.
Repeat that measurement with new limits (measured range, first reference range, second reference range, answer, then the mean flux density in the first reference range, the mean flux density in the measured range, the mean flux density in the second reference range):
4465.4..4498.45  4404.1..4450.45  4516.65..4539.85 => 0.25 Ang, 11.8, 11.4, 11.2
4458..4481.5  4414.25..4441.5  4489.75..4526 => -0.30 Ang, 11.3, 11.5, 11.5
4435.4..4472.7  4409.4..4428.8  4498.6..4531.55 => -0.07 Ang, 11.9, 11.7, 11.2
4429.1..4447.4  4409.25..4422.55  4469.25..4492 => 0.09 Ang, 11.7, 11.5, 11.1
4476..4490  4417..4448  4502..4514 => 0.75 Ang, 11.7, 10.7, 11.2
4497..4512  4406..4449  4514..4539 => -0.21 Ang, 11.8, 11.5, 11.2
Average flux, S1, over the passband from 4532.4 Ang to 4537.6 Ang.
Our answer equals 11.1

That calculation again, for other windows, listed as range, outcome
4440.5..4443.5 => 11.8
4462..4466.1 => 11.9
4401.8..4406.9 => 11.6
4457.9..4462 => 12.4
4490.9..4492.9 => 11.1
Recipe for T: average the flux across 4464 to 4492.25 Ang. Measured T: 11.2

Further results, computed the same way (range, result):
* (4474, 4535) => 11.3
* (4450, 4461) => 11.9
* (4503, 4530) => 11.1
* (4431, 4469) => 11.5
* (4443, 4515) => 11.6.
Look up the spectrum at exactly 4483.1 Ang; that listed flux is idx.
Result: 11.51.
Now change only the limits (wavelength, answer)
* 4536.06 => 11.8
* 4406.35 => 13.1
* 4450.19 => 11.24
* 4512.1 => 10.88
